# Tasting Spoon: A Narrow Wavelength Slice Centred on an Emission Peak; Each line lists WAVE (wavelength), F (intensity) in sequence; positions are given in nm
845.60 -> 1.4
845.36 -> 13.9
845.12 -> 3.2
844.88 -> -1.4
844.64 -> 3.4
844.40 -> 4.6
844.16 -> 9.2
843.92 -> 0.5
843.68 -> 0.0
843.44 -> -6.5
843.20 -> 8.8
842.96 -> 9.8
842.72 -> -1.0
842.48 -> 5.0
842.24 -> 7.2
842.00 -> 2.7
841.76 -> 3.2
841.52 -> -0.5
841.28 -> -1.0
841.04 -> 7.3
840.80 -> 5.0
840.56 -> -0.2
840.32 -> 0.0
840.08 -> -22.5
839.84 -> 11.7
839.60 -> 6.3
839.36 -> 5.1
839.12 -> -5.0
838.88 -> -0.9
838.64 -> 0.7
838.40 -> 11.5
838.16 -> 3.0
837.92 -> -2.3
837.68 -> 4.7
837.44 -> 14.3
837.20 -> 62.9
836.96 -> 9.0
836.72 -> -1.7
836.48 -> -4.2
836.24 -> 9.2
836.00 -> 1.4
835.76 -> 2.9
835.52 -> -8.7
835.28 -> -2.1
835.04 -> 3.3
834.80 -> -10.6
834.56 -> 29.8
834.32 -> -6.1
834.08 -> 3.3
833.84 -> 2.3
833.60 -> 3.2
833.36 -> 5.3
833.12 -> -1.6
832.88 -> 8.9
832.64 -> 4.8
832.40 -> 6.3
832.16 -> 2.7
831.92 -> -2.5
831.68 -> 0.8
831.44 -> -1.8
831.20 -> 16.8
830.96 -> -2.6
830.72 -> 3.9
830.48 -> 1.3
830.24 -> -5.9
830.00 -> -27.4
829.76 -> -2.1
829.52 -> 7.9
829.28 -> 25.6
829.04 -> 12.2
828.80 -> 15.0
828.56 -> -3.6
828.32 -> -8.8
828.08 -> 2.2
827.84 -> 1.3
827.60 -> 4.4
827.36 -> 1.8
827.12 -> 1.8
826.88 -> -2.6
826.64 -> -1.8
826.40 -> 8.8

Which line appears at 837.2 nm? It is [O III] 5007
